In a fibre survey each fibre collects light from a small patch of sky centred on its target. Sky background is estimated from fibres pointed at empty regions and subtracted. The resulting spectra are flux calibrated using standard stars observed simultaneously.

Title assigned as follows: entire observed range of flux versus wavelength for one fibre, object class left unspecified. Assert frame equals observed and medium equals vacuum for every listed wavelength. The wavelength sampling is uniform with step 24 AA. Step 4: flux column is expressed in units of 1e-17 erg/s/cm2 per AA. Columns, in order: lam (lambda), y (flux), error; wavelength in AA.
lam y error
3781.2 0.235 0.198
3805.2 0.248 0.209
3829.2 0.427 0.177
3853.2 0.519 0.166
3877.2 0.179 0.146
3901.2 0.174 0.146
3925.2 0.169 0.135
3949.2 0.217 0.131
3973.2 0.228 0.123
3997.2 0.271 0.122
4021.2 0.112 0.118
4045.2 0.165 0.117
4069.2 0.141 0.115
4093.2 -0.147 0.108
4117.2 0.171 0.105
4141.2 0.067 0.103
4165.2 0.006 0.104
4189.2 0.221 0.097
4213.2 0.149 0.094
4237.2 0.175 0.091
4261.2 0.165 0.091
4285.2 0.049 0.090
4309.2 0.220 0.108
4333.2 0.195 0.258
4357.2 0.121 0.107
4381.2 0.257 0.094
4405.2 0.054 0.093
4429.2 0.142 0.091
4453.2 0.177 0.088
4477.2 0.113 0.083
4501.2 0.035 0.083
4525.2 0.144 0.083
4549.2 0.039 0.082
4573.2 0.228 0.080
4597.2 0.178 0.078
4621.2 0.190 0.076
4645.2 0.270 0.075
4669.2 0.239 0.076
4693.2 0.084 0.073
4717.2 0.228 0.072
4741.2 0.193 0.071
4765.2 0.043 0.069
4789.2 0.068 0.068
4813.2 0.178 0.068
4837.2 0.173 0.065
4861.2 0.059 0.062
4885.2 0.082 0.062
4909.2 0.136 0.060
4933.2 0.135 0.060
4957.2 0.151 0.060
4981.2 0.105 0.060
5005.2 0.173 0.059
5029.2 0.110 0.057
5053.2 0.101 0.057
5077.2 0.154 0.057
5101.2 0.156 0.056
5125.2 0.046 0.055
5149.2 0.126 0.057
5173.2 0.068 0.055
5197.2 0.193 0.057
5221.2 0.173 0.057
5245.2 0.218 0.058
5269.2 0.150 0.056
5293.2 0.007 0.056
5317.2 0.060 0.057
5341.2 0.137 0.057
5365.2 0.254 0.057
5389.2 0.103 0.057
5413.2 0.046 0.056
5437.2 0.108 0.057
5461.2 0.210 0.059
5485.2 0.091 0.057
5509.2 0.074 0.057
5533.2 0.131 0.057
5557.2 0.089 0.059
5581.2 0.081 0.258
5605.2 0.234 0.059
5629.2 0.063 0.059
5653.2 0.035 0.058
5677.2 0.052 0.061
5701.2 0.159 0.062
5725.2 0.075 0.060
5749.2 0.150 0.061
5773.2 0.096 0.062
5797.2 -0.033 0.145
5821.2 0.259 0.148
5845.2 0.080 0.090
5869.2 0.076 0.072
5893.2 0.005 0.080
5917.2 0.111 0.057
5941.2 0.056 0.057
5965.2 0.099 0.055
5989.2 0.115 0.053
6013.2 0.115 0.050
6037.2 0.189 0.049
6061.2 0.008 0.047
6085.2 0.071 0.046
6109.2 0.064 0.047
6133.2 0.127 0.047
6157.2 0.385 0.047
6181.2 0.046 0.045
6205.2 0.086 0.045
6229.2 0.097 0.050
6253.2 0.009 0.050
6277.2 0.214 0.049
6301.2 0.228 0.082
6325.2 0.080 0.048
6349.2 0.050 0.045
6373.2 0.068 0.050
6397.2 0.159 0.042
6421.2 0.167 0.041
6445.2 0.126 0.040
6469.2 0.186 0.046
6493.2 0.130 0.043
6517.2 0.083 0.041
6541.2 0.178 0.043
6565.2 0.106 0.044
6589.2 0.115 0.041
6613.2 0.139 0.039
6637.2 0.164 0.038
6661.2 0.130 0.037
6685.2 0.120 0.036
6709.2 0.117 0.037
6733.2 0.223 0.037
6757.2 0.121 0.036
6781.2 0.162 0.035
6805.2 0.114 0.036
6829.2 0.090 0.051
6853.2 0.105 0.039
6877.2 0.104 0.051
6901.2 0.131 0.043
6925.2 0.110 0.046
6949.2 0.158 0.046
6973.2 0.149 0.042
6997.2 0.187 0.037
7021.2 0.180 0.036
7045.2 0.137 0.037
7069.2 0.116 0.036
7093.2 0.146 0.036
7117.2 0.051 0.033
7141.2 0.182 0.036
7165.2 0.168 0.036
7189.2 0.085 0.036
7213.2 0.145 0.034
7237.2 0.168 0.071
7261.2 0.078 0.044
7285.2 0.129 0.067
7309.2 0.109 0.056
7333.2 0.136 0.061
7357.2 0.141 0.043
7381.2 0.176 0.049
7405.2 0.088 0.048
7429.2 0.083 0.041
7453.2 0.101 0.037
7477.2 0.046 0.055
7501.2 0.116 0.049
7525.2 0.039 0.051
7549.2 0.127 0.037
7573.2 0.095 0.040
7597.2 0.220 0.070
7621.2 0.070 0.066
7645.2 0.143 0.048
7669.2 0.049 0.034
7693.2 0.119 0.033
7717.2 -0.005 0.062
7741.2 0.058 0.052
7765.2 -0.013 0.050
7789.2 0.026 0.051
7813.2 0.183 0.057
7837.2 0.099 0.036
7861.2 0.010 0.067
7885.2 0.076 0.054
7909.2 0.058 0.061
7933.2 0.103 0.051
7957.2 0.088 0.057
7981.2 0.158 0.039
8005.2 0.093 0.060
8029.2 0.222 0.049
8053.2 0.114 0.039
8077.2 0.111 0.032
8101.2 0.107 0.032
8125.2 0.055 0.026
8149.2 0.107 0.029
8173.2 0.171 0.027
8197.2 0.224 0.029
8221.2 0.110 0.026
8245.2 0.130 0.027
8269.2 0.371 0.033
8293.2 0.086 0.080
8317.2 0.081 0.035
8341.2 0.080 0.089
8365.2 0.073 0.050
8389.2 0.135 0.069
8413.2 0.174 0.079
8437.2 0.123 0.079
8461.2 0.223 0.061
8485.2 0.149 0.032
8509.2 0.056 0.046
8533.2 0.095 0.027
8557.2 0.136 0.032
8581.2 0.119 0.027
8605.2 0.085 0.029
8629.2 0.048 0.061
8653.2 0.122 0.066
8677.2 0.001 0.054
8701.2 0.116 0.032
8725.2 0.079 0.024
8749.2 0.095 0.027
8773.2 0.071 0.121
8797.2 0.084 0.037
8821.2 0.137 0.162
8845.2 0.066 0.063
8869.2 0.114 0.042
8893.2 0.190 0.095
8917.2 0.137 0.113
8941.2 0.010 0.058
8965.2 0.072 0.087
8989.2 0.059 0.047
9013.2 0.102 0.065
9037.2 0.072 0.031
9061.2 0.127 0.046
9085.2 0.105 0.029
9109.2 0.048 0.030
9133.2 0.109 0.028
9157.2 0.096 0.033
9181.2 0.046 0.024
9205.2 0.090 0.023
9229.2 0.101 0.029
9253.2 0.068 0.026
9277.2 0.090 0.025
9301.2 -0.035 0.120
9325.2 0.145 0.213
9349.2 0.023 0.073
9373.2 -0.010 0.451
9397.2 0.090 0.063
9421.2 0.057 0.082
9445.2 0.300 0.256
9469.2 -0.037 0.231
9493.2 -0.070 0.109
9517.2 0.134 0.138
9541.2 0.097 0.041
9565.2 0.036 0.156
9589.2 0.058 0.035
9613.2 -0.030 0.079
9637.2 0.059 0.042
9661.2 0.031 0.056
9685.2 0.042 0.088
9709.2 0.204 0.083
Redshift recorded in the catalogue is 0.65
